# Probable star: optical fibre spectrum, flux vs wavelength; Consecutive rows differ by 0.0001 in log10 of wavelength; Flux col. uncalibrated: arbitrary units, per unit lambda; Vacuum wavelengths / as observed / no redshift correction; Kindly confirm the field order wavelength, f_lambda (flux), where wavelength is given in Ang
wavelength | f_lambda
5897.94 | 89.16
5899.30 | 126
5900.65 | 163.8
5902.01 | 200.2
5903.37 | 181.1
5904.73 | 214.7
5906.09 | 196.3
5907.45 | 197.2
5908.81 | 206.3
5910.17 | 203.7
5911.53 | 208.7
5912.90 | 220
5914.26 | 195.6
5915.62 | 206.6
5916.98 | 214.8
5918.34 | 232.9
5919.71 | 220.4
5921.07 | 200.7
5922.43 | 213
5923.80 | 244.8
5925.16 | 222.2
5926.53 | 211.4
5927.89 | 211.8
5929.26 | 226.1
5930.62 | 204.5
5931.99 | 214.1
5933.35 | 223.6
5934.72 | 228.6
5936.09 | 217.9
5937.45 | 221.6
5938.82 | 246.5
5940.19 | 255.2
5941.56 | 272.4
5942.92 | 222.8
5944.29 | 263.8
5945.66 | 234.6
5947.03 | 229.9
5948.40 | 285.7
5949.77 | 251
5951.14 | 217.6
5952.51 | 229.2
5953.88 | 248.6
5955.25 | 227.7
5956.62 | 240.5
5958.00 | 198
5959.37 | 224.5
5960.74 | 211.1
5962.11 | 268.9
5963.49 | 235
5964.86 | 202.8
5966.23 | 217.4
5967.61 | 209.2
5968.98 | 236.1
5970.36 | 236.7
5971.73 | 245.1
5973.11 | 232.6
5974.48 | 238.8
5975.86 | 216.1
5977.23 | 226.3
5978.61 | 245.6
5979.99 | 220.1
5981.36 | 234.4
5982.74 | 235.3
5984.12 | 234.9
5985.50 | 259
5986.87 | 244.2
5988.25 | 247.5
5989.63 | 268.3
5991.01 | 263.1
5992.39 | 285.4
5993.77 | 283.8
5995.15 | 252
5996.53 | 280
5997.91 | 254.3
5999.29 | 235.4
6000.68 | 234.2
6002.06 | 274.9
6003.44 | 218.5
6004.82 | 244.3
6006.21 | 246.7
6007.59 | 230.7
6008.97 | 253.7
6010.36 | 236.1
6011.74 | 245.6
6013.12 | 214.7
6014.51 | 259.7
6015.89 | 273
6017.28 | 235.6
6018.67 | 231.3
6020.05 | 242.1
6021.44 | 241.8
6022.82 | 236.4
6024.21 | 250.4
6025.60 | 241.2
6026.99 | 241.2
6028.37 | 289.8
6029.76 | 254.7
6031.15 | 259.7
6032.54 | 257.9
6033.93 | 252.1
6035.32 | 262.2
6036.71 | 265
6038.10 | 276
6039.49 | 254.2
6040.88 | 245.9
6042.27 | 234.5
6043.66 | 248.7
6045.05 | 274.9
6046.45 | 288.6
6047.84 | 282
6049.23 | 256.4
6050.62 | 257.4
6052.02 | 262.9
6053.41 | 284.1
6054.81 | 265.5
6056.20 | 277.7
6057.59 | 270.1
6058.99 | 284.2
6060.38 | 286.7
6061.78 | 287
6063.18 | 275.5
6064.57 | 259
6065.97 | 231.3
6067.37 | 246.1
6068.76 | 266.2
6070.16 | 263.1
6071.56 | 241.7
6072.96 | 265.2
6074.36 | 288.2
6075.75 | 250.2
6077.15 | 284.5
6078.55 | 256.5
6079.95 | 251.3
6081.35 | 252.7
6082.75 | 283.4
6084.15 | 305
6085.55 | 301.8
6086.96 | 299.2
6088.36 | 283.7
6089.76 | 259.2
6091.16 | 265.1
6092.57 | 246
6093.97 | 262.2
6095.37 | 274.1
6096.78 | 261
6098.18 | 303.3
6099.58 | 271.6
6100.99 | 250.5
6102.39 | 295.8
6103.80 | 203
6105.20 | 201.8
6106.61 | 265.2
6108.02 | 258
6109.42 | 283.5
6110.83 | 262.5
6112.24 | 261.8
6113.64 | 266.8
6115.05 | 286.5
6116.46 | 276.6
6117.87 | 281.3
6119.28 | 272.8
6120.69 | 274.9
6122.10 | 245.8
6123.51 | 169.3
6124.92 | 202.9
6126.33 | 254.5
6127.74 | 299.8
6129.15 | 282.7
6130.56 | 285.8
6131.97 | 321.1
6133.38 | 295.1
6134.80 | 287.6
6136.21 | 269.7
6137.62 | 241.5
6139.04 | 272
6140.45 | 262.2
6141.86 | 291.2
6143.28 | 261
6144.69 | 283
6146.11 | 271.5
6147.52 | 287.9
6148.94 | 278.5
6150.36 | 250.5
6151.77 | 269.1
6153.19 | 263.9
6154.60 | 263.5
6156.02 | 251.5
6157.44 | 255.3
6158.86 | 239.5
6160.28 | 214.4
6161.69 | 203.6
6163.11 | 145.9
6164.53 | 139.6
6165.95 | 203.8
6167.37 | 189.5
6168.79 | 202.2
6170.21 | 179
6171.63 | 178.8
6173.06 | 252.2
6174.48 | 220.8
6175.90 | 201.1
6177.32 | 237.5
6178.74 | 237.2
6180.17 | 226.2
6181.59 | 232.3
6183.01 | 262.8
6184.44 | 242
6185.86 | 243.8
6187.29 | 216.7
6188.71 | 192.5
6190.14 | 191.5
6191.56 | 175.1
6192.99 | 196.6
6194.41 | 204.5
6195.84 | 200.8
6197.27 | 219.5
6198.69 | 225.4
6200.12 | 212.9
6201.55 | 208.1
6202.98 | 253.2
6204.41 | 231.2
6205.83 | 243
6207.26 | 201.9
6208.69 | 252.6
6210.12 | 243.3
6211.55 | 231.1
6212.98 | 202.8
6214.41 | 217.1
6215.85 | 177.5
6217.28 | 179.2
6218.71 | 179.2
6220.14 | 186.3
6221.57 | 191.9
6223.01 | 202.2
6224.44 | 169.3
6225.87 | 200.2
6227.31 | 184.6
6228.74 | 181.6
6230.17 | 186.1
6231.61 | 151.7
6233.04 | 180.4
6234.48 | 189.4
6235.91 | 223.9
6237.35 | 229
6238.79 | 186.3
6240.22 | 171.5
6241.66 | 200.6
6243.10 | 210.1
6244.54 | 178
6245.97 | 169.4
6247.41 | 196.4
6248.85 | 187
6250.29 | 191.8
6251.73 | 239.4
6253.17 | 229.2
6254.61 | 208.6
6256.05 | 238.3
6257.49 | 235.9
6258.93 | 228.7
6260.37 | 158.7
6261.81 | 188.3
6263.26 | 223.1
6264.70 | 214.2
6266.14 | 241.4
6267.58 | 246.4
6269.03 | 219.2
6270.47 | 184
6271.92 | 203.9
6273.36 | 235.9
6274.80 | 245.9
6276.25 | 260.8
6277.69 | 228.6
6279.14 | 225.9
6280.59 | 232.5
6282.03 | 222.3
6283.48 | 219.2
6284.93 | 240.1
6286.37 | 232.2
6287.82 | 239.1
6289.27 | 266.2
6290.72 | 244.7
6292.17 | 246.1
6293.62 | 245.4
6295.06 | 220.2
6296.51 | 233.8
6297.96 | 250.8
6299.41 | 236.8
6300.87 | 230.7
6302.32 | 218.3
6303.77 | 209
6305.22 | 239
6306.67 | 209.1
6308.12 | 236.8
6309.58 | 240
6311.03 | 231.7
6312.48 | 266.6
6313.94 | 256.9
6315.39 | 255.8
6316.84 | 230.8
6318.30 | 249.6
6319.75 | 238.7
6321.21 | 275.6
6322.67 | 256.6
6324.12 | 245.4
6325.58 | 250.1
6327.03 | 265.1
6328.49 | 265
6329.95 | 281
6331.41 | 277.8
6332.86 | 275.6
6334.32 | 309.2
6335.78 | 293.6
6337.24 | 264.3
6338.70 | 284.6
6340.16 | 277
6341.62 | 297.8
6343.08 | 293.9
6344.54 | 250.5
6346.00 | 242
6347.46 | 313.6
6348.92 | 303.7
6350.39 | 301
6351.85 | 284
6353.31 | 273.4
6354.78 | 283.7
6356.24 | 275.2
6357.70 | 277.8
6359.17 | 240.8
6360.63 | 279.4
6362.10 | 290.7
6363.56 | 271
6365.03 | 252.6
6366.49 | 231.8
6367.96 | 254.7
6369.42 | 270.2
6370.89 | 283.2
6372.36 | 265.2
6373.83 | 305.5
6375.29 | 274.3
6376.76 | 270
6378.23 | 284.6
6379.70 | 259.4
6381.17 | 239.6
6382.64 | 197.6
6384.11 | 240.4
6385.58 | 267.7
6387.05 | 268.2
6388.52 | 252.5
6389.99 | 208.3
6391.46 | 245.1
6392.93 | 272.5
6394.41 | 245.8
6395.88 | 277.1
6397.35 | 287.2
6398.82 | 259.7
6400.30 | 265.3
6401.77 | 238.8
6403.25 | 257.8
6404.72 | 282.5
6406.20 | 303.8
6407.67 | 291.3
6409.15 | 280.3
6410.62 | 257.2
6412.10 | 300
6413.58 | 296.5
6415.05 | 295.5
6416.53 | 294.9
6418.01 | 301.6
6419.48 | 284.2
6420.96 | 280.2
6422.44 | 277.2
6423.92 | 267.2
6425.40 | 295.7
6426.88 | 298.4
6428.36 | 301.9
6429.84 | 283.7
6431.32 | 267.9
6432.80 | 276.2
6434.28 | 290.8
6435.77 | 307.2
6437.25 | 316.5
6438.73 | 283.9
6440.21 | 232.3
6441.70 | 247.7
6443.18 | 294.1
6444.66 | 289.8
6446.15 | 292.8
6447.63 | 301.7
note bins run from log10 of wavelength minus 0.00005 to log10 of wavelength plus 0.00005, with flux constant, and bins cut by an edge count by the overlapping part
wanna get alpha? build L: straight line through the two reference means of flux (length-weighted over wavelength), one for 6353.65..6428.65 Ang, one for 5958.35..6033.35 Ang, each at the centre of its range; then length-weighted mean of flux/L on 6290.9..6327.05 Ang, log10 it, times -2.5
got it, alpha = 0.102 mag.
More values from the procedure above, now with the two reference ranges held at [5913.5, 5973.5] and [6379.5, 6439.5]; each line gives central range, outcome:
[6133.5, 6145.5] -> -0.10 mag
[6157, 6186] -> 0.17 mag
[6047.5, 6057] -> -0.13 mag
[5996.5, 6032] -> -0.05 mag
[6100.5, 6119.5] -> -0.07 mag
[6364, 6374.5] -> 0.02 mag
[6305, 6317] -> 0.10 mag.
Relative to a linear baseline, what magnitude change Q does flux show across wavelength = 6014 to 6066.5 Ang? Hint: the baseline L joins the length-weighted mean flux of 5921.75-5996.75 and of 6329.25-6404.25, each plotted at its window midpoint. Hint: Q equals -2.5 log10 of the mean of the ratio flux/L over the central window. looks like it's -0.08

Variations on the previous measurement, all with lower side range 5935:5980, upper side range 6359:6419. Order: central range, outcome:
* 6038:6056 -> -0.097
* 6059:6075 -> -0.096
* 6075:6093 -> -0.120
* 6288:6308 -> 0.113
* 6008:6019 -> -0.023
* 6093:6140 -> -0.077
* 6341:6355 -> -0.078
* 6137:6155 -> -0.085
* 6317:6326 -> 0.048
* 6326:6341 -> -0.062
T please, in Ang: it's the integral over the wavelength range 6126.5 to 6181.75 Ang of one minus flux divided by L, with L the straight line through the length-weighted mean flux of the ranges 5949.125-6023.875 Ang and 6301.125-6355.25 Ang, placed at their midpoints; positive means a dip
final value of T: 1.41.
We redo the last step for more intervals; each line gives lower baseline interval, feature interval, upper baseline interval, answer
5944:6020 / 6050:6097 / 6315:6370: -3.9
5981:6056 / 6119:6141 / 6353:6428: -0.5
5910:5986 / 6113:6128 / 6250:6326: -1.7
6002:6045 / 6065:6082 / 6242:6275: -1.2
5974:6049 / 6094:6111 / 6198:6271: -2.1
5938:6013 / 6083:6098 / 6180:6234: -3.5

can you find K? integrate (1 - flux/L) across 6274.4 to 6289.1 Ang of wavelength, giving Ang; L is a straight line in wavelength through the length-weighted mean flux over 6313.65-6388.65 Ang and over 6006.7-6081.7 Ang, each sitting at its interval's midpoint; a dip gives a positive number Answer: 1.7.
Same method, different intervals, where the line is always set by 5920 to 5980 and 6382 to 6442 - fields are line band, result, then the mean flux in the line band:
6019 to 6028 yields -0.24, 244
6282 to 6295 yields 1.12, 239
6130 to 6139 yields -1.27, 282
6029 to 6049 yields -1.89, 261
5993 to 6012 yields -1.16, 250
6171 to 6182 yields 1.23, 223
